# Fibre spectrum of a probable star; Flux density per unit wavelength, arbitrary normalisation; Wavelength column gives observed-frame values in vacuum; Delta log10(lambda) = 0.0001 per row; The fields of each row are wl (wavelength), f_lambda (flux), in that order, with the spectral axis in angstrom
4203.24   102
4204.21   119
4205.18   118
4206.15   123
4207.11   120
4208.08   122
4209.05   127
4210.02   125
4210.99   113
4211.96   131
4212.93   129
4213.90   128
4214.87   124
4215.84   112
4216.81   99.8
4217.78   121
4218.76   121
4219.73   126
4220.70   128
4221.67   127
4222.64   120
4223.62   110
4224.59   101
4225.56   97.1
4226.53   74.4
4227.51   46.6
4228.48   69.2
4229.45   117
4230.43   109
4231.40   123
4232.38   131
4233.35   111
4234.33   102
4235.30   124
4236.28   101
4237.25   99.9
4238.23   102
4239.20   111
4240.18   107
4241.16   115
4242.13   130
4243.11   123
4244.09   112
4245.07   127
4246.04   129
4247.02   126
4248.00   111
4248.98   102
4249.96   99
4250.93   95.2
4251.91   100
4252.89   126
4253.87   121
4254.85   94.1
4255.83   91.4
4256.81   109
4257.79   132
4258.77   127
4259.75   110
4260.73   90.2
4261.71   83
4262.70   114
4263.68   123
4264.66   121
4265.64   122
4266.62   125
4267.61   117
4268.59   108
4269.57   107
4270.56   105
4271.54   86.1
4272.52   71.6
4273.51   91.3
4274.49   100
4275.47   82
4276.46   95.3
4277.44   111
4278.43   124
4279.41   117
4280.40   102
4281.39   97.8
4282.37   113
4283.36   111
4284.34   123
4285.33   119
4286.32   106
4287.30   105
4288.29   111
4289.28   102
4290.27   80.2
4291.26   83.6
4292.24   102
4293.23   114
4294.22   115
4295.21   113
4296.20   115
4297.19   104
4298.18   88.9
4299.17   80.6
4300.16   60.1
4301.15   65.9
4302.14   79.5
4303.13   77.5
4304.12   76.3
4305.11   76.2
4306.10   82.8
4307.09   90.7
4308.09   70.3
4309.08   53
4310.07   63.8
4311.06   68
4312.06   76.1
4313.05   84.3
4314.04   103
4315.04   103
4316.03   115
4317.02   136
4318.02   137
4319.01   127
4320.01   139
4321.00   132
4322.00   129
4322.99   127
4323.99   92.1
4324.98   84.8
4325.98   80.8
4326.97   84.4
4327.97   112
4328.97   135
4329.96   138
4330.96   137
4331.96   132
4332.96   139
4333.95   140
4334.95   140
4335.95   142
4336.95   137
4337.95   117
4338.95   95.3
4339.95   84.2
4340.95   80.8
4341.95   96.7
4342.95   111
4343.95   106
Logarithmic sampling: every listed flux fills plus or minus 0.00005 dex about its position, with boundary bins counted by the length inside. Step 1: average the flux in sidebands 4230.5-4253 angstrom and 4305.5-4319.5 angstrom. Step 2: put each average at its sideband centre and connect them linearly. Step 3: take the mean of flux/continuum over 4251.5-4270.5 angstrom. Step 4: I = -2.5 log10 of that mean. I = -0.04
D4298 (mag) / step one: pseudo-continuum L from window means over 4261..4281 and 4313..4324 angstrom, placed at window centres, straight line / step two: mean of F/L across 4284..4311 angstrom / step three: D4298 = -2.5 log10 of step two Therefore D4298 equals 0.25 mag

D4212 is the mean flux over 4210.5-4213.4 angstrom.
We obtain 124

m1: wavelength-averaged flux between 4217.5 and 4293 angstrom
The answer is 108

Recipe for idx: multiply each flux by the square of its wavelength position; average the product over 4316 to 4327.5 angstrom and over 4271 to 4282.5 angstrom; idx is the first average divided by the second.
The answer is 1.19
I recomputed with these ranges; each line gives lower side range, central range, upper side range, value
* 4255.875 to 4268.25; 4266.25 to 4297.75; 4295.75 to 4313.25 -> -0.092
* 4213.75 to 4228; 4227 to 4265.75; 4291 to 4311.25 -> -0.089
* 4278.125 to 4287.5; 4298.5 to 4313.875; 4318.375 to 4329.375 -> 0.448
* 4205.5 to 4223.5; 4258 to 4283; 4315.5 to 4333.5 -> 0.147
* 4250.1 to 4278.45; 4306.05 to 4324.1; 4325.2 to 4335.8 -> 0.171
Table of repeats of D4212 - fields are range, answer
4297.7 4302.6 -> 74.9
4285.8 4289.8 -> 106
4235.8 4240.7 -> 104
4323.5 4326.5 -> 86.1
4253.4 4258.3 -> 110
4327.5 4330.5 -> 129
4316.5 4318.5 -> 136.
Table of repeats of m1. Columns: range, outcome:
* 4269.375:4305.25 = 97.7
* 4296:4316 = 81.2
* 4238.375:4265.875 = 112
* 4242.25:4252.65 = 113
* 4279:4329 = 98.9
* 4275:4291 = 106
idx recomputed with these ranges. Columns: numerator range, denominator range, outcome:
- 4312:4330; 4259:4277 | 1.12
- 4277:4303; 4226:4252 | 0.97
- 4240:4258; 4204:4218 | 0.95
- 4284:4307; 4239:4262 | 0.87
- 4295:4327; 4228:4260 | 0.87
